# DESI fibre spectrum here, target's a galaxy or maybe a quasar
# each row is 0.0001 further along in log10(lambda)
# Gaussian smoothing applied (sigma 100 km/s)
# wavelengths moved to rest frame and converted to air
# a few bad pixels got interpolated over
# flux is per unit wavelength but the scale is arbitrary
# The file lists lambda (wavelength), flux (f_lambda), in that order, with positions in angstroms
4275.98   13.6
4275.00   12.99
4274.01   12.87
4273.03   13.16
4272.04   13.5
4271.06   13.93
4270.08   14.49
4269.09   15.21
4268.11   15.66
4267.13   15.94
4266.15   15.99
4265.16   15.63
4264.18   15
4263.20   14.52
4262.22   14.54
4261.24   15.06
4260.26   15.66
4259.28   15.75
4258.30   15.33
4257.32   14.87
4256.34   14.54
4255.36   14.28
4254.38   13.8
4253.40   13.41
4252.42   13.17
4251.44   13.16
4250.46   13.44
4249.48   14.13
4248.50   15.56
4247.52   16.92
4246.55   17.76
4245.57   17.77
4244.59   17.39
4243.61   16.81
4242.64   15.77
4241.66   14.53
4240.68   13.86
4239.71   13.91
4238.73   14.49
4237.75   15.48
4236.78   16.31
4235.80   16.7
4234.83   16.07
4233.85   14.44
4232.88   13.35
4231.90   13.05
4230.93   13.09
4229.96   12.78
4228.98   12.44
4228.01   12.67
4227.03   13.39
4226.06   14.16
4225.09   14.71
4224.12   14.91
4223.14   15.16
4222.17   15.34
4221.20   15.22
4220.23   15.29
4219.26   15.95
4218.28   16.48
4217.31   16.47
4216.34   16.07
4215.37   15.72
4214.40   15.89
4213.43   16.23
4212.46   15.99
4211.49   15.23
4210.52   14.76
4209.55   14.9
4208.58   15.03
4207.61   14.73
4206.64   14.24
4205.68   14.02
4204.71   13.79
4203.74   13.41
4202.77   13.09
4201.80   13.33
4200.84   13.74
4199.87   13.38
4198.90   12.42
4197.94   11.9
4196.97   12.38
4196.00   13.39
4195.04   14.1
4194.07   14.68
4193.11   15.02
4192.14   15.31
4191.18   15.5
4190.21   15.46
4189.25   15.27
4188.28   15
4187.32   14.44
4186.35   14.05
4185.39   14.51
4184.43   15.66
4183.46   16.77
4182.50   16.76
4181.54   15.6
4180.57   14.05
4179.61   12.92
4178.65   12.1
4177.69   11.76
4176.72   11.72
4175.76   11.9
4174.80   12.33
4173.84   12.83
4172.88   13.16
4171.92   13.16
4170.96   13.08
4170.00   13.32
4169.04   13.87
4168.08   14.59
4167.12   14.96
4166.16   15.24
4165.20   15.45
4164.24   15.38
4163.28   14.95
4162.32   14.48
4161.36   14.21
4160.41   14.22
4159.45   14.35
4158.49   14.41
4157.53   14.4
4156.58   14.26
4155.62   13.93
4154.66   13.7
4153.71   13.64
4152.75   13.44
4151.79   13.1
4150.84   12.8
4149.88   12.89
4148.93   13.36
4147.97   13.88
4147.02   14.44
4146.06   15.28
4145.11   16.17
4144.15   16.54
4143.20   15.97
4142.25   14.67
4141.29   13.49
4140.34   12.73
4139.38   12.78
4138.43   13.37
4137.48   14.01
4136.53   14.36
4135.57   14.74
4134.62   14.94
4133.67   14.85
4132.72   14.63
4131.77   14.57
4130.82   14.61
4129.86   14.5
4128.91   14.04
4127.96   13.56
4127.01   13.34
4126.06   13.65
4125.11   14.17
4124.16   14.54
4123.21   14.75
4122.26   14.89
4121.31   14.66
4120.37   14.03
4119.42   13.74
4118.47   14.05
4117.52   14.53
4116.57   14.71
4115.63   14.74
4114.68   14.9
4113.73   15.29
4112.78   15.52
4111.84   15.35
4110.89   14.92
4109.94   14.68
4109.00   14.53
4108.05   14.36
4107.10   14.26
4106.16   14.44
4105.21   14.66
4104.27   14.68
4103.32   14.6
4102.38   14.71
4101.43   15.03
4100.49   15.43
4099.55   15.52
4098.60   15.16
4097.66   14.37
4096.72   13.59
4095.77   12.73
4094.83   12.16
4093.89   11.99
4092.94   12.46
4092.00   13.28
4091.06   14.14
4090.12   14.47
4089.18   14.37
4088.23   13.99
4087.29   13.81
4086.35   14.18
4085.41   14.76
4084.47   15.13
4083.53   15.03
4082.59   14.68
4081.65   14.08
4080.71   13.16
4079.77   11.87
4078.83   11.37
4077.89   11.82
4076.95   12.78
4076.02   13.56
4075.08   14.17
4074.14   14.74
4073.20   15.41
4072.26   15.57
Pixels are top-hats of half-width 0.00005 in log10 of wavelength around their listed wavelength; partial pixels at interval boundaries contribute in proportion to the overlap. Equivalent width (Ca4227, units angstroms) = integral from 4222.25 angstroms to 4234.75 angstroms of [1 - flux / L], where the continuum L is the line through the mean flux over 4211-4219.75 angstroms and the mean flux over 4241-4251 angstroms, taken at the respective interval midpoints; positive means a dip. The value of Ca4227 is 1.7 angstroms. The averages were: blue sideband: 16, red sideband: 15.9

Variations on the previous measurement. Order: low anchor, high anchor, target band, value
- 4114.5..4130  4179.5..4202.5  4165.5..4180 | 1.2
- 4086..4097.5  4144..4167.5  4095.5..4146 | -2.5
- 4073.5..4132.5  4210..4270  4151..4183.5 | 1.5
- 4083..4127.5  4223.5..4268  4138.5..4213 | 2.4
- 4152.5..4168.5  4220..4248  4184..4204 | 0.8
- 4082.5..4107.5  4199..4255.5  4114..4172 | 0.5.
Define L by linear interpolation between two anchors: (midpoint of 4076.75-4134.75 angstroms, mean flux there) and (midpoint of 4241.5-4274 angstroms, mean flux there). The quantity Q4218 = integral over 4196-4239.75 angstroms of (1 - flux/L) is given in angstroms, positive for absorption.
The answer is 0.9 angstroms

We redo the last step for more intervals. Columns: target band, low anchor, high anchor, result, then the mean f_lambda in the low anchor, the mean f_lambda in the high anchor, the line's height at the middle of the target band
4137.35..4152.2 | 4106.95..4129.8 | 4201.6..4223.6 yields 0.5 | 14.5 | 15.1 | 14.6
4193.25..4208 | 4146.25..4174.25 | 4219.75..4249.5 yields 1.0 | 14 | 15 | 14.5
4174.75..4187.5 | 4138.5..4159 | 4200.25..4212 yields 0.2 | 14.1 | 14.2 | 14.1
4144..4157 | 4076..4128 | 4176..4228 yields 0.3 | 14.1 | 14.5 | 14.3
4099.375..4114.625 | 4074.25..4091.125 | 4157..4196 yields -1.1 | 13.8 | 14.3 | 13.9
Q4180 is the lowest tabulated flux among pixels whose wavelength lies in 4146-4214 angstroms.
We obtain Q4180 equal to 11.72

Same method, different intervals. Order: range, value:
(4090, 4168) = 11.99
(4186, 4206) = 11.9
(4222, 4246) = 12.44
